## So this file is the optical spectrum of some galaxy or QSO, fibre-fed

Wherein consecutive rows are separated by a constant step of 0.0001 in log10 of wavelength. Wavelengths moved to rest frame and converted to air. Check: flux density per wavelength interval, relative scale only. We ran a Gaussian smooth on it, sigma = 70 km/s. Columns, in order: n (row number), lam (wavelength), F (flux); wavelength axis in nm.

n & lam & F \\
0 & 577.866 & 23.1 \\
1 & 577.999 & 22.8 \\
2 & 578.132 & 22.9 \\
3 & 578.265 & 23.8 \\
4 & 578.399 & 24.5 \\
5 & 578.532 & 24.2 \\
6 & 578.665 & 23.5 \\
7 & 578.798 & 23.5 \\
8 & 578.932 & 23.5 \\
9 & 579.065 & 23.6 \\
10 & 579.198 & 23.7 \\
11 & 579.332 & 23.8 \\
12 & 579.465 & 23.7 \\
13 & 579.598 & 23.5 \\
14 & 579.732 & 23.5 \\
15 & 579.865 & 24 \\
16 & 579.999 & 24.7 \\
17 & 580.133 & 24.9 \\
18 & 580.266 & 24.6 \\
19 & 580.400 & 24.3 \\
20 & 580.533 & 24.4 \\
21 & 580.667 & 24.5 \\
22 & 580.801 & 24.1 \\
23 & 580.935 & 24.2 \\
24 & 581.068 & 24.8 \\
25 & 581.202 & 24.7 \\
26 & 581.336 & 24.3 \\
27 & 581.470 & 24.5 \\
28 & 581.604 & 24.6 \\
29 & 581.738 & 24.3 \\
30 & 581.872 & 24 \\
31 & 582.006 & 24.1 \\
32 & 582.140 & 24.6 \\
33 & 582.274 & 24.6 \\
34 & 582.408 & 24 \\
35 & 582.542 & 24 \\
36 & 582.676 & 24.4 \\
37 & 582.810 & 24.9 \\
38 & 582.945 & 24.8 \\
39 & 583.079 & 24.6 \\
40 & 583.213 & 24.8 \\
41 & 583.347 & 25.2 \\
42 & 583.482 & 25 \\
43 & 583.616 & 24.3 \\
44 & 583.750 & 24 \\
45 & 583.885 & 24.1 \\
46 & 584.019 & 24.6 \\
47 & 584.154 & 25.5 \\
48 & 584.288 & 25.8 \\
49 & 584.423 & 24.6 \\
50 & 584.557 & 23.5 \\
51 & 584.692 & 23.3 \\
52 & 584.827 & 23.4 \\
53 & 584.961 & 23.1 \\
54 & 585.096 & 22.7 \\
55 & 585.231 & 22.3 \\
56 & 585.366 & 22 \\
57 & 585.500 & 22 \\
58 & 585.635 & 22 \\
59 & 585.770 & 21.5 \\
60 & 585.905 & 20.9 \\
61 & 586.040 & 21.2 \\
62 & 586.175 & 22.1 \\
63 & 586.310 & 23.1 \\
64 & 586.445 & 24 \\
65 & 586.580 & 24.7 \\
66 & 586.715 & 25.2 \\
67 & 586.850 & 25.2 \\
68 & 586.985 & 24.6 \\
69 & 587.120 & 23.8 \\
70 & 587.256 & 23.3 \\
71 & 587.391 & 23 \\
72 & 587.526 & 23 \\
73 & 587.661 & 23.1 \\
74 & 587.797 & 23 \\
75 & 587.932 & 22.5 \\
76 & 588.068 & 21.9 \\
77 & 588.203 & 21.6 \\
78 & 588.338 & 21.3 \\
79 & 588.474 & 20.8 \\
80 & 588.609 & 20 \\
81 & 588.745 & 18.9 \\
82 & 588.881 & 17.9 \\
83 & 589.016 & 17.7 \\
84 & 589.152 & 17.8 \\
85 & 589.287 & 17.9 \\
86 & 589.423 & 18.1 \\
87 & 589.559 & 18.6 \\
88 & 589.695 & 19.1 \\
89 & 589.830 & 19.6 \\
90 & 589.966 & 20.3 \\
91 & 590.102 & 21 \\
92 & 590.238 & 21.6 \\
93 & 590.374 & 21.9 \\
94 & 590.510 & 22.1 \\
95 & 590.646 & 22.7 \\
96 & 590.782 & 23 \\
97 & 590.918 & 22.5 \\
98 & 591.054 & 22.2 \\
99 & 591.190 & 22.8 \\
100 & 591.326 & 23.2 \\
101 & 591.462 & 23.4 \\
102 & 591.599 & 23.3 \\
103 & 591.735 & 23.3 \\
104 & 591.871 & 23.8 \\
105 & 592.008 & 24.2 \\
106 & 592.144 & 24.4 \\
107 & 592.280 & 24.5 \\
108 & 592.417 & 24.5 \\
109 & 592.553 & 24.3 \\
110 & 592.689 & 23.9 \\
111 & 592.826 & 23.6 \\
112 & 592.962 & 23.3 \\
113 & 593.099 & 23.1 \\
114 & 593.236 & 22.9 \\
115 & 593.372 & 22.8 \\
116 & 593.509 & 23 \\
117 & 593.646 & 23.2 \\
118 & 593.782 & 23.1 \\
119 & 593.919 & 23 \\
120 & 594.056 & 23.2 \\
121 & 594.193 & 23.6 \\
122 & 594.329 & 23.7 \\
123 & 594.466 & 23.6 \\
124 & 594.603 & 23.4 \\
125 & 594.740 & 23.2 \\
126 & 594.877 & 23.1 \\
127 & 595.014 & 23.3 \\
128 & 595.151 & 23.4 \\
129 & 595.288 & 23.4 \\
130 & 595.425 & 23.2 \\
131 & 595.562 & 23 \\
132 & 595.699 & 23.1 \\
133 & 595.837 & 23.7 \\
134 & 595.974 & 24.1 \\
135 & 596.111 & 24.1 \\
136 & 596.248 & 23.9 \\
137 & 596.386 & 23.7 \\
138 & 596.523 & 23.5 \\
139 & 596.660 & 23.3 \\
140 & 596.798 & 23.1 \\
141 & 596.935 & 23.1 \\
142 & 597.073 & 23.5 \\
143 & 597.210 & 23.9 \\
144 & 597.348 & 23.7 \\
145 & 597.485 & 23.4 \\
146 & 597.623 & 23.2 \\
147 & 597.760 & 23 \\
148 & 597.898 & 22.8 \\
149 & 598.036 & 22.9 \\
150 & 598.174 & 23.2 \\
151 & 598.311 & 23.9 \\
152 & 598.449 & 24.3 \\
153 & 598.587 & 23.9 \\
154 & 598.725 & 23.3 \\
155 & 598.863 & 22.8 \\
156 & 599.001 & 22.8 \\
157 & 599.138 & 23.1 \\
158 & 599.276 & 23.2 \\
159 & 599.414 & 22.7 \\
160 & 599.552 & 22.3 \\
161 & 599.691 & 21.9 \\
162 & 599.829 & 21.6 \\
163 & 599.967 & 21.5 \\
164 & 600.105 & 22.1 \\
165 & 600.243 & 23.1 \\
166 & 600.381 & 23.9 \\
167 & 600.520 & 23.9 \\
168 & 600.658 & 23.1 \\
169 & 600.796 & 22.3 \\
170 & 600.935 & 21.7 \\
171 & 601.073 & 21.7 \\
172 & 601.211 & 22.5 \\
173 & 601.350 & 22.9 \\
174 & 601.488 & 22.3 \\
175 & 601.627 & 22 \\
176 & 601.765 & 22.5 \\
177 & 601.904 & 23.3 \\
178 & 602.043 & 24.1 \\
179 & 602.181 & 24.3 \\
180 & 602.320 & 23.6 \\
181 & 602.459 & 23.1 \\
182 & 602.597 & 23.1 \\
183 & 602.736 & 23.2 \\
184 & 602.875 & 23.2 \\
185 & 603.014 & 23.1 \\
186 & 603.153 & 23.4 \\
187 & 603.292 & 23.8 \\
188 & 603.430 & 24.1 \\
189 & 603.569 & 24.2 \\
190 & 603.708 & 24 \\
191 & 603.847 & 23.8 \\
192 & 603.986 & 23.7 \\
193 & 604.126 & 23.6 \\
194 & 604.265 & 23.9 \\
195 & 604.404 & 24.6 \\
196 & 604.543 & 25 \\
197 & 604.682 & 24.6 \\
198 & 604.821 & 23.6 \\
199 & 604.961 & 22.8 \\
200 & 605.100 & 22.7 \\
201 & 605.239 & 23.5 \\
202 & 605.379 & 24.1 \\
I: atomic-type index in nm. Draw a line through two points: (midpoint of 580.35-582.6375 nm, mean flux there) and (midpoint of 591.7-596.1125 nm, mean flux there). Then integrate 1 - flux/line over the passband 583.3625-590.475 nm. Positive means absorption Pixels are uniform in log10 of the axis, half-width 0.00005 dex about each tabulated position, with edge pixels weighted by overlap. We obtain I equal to 0.54 nm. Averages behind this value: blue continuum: 24.4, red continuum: 23.5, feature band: 22.2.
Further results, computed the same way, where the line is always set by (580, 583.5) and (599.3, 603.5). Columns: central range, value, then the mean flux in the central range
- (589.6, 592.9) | 0.143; 22.7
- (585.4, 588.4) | 0.152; 22.9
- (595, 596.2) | -0.007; 23.5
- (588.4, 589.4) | 0.218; 18.7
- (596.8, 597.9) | -0.006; 23.4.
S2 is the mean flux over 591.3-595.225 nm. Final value 23.5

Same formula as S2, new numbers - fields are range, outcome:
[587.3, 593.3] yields 21.9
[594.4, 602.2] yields 23.1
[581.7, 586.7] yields 23.7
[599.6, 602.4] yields 22.7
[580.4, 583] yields 24.4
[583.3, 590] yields 22.3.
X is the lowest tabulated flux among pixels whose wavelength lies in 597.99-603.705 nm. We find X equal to 21.5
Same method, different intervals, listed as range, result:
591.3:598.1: 22.8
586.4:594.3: 17.7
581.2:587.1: 20.9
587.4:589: 17.9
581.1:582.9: 24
